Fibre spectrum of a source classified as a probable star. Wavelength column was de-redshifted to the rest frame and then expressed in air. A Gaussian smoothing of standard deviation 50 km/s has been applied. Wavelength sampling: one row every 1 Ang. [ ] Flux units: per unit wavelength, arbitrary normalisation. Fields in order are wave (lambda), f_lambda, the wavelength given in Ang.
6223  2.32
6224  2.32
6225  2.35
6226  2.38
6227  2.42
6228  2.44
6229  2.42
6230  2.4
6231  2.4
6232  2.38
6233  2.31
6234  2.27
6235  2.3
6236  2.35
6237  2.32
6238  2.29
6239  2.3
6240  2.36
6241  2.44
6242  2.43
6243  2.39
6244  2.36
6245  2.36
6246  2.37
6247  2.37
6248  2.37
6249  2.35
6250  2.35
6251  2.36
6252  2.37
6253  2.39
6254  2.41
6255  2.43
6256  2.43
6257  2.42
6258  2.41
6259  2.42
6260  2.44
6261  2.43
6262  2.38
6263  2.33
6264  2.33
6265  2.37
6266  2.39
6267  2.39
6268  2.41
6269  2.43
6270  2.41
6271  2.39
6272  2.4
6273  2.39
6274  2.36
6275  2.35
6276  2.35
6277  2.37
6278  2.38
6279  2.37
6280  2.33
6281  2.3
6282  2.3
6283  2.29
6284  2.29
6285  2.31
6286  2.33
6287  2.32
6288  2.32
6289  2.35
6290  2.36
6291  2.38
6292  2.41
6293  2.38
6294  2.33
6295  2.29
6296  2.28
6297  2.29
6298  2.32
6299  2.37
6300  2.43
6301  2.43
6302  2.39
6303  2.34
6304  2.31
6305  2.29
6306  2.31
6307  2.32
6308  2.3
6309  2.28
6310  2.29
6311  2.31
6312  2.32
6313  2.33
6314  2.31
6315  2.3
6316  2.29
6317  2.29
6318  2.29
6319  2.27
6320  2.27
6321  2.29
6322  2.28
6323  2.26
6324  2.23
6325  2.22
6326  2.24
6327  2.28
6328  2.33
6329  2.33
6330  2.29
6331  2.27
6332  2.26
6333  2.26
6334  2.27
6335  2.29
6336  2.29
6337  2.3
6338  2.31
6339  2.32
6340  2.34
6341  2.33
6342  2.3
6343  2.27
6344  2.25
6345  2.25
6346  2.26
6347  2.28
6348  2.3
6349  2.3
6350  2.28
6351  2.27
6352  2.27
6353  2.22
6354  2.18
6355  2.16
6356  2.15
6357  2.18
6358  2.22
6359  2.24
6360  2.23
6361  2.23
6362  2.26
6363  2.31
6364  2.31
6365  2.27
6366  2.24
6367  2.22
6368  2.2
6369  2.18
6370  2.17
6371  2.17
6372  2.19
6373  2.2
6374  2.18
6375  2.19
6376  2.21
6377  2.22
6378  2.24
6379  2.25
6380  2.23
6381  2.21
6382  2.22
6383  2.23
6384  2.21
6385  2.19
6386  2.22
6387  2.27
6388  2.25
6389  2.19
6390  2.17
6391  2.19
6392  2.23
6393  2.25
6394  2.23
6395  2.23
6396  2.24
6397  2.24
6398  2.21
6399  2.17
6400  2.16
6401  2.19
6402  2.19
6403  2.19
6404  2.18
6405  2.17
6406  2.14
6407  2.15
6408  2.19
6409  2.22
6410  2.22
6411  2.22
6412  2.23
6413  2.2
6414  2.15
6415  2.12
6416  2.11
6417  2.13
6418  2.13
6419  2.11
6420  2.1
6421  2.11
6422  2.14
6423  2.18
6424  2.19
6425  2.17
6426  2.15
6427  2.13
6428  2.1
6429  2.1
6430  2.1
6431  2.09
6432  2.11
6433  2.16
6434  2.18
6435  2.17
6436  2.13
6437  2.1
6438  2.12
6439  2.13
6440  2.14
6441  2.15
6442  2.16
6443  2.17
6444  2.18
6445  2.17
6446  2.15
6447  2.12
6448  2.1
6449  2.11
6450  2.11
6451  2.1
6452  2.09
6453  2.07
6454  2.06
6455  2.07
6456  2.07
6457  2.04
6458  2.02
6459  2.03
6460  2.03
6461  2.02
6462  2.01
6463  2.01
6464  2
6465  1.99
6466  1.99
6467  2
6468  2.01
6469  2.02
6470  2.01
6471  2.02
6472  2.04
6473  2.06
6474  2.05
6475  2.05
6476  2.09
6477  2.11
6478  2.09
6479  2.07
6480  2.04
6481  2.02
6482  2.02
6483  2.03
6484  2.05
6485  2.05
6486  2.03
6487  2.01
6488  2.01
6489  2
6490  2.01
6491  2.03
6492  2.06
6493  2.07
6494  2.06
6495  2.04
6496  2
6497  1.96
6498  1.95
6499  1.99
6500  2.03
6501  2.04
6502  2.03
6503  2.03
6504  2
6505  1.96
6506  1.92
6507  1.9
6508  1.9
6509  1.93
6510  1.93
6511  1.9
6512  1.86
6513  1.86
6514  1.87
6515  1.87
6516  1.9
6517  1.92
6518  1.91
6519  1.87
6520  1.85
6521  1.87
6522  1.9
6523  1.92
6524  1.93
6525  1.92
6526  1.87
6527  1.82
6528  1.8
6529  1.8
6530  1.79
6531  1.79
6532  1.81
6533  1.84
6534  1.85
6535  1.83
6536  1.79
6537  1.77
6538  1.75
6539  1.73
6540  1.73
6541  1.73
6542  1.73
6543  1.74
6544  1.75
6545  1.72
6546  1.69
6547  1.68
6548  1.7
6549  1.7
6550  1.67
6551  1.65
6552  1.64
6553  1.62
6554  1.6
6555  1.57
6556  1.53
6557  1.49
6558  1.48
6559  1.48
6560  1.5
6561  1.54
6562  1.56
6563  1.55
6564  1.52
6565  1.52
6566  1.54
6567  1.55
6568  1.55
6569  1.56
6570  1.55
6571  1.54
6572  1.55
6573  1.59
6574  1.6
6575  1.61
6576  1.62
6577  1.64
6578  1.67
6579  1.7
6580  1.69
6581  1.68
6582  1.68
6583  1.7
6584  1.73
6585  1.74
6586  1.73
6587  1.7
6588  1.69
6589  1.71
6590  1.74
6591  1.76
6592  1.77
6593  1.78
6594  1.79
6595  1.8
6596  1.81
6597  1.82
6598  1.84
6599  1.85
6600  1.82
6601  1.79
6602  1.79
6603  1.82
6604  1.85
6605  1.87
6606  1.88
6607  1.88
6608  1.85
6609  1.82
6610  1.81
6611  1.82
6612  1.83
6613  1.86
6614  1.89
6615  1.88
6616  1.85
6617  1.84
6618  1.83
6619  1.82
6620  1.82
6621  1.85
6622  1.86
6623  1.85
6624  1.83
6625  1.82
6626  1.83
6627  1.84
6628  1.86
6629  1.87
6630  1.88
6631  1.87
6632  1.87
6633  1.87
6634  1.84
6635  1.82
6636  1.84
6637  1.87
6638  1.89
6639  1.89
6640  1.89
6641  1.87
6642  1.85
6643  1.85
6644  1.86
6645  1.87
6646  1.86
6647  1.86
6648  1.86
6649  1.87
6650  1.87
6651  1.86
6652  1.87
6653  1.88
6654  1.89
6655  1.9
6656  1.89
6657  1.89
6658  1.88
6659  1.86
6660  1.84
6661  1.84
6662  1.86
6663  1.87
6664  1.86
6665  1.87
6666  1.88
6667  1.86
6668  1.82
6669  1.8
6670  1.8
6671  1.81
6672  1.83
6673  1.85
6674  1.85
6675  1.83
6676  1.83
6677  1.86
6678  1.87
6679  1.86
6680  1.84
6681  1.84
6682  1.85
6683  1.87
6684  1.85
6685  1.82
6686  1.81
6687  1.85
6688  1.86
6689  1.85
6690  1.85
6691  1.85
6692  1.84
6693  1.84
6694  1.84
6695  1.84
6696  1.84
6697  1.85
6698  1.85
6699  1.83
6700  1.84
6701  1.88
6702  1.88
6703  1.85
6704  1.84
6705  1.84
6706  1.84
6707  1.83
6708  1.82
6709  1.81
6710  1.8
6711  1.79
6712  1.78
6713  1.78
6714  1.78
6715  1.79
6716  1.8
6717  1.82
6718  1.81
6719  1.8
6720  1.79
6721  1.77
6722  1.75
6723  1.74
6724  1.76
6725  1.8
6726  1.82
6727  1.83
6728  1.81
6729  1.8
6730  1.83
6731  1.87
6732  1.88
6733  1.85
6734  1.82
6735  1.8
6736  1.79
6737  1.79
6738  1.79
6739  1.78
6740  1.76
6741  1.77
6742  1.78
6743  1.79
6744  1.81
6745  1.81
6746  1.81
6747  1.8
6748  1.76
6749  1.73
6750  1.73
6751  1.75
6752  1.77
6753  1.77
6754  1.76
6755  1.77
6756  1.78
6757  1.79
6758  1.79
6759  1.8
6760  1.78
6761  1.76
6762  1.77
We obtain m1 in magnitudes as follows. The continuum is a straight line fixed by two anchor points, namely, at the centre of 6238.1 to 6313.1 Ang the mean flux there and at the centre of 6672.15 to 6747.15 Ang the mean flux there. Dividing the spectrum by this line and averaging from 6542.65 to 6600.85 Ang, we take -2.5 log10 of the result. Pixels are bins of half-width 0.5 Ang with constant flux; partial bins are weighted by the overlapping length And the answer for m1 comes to 0.20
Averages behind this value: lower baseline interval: 2.36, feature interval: 1.66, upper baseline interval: 1.82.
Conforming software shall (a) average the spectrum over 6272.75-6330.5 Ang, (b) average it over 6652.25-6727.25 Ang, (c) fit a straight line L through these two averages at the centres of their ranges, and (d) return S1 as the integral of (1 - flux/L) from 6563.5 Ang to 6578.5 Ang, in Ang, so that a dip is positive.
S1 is 3.1 Ang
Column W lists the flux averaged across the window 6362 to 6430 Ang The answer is 2.19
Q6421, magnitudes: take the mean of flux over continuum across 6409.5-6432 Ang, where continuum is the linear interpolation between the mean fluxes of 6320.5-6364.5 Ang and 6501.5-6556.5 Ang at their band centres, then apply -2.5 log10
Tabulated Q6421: -0.04 mag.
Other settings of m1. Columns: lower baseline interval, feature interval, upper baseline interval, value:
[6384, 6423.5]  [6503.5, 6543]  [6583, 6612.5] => 0.05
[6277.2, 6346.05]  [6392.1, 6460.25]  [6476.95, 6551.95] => -0.04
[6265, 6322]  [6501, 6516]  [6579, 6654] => 0.04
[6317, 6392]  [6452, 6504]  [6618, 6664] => 0.03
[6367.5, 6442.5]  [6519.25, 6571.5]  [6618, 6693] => 0.18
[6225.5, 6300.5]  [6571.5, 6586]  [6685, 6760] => 0.19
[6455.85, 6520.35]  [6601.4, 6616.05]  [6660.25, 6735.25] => 0.03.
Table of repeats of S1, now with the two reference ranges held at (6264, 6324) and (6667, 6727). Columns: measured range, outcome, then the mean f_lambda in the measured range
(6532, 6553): 2.99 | 1.73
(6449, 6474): 1.00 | 2.04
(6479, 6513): 1.39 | 1.99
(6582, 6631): 3.19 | 1.81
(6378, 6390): -0.01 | 2.22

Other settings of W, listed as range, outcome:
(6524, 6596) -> 1.68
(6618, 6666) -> 1.86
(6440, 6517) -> 2.03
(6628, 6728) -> 1.84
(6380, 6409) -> 2.2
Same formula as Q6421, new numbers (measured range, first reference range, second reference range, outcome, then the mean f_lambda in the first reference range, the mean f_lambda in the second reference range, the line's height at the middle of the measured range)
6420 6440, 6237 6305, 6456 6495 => -0.01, 2.36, 2.03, 2.11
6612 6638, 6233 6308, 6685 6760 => 0.04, 2.36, 1.81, 1.93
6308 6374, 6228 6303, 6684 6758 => 0.00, 2.37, 1.81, 2.27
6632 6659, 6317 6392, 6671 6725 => 0.01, 2.25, 1.83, 1.89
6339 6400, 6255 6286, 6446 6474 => -0.01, 2.37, 2.05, 2.2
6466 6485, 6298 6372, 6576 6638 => -0.01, 2.28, 1.8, 2.03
